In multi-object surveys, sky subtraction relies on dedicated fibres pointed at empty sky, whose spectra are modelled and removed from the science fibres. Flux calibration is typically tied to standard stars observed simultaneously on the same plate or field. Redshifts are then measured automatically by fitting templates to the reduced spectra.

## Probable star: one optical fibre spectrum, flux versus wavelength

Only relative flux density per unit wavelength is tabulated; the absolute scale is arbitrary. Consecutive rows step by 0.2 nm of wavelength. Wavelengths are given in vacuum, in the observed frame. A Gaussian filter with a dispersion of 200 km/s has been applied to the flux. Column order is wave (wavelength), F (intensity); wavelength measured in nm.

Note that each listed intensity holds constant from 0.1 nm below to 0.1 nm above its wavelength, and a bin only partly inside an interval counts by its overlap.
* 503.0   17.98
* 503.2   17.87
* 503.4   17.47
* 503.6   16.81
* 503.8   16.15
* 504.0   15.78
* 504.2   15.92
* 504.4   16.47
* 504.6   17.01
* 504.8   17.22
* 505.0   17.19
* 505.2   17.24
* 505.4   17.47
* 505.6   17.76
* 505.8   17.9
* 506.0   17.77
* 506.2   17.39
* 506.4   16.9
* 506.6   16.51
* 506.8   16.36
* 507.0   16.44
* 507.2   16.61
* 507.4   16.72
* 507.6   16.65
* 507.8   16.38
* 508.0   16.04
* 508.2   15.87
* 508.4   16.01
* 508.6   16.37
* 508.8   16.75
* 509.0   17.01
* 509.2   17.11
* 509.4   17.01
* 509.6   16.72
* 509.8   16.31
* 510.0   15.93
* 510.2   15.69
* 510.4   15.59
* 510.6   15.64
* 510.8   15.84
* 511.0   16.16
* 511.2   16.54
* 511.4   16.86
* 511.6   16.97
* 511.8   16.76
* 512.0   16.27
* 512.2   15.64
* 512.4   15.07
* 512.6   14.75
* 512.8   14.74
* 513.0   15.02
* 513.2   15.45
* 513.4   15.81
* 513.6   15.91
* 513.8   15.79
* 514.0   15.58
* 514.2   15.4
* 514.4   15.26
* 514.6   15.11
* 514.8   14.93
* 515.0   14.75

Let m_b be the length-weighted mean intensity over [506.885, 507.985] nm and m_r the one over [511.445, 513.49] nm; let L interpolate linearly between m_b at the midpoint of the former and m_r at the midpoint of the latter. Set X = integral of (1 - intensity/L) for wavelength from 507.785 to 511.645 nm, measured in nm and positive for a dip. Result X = -0.05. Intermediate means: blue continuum 16.5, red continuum 15.7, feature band 16.3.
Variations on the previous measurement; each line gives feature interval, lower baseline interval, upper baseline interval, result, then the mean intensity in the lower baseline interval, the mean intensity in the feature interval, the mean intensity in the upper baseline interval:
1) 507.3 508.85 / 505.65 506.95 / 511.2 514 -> 0.039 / 17.1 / 16.3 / 15.8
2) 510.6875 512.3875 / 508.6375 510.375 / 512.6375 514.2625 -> -0.037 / 16.5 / 16.3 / 15.4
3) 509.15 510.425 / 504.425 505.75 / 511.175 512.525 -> 0.017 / 17.3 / 16.4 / 16.3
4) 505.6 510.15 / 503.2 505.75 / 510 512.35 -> -0.041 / 16.9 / 16.7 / 16.1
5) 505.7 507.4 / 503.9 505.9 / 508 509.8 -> -0.015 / 17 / 17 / 16.6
